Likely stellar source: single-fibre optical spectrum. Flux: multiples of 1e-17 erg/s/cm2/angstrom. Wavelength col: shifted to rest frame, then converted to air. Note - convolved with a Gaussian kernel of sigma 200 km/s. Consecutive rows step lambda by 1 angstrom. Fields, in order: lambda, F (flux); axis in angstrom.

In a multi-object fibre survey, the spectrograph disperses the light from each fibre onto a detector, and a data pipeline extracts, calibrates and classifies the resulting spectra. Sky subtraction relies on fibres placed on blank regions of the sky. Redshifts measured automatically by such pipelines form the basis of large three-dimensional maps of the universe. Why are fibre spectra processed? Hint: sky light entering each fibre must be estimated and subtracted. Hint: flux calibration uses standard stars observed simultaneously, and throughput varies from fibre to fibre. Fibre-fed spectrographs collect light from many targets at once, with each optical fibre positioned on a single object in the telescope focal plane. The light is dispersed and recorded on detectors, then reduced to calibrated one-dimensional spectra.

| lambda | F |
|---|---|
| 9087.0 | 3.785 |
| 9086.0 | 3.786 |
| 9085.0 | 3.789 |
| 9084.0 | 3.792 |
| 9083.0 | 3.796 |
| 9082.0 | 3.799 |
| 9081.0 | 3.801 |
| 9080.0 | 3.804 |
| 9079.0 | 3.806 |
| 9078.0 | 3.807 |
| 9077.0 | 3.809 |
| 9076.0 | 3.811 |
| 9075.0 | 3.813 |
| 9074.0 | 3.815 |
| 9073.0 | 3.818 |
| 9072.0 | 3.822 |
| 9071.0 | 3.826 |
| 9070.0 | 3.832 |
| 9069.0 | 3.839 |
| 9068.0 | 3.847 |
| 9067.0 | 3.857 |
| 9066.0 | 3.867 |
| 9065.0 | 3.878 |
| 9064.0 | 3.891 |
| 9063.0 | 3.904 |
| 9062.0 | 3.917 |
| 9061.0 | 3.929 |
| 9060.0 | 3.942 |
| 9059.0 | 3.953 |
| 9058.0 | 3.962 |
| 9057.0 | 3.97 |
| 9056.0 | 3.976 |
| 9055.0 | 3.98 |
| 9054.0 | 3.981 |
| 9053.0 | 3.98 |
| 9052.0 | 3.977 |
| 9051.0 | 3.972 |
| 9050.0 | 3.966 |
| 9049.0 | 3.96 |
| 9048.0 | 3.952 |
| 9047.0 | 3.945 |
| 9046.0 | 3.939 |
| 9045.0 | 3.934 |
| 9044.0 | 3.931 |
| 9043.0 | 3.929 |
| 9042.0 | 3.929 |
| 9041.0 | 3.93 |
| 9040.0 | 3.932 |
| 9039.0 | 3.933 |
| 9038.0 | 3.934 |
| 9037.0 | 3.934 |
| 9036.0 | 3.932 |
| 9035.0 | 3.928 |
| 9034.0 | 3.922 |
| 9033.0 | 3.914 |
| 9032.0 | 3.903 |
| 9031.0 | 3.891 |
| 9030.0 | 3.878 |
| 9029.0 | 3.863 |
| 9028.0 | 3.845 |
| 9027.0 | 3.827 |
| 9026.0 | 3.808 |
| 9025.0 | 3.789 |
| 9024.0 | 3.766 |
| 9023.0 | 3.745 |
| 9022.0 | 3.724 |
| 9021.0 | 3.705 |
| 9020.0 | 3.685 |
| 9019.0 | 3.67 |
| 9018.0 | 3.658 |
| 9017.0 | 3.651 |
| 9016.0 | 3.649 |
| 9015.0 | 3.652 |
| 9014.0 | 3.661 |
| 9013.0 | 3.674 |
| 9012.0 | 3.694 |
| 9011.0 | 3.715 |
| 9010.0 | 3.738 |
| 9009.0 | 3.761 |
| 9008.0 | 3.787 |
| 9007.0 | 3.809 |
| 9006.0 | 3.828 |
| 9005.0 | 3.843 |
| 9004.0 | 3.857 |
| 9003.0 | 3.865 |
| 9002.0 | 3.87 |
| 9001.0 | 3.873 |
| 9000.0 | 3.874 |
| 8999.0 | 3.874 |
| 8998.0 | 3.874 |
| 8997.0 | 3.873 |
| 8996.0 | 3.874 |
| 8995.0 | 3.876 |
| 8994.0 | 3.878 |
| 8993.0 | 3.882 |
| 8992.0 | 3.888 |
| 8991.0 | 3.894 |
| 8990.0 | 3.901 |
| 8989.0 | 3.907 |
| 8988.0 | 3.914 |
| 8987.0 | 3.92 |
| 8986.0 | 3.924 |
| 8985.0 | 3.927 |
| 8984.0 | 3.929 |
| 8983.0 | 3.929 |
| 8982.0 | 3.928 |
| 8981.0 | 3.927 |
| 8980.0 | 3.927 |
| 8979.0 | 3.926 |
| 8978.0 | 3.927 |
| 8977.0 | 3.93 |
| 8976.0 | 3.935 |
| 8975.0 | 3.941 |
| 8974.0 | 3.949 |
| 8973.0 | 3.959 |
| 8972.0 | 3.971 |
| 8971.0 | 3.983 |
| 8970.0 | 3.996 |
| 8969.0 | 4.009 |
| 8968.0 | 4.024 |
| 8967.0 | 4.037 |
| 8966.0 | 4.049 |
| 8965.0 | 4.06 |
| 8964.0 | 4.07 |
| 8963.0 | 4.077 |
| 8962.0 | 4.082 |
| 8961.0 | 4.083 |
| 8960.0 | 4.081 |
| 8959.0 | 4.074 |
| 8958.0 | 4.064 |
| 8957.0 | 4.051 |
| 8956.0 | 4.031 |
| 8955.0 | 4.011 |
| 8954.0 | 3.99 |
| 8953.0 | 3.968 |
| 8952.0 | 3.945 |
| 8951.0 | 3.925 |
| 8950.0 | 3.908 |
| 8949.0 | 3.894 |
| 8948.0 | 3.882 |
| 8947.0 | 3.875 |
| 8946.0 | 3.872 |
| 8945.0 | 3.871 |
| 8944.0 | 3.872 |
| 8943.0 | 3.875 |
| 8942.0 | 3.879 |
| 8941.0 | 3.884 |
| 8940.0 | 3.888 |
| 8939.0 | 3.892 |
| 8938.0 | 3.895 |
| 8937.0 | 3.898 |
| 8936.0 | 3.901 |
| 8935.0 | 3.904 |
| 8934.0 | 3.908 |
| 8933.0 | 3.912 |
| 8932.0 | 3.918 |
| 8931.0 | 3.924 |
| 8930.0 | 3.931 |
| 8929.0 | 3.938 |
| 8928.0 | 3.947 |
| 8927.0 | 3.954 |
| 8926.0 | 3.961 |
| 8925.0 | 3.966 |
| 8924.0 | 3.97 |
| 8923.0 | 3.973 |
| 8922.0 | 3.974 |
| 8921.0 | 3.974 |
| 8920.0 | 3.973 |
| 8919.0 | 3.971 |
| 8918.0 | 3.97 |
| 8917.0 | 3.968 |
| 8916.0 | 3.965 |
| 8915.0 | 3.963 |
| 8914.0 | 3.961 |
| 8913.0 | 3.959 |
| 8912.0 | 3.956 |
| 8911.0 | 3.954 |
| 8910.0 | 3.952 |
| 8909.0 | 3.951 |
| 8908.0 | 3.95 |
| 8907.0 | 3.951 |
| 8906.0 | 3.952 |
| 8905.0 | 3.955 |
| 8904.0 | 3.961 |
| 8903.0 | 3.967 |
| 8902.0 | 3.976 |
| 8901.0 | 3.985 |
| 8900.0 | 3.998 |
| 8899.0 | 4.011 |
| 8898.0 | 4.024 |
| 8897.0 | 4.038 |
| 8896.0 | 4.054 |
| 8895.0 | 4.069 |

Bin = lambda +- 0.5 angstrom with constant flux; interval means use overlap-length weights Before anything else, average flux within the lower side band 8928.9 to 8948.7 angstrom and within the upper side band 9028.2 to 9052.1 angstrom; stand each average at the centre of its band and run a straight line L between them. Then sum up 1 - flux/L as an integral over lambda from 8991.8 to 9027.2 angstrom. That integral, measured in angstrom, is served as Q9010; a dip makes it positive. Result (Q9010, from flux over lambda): 1.2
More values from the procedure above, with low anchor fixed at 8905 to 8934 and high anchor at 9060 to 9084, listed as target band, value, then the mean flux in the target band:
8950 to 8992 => -0.67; 3.98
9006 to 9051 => 0.50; 3.83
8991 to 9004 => 0.07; 3.88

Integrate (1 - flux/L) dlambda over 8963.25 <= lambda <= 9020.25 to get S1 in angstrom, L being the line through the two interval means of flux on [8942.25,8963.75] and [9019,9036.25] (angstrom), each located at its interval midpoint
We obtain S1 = 0.4 angstrom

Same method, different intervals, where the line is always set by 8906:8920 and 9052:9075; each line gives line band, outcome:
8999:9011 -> 0.30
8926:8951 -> 0.30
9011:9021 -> 0.63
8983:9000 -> 0.14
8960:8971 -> -0.30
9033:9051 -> -0.14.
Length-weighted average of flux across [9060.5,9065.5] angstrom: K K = 3.9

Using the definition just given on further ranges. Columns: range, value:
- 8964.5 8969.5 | 4.04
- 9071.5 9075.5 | 3.82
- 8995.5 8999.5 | 3.87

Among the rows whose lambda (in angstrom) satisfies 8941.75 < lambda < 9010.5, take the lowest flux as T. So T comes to 3.738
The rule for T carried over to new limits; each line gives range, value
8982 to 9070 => 3.649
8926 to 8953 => 3.871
